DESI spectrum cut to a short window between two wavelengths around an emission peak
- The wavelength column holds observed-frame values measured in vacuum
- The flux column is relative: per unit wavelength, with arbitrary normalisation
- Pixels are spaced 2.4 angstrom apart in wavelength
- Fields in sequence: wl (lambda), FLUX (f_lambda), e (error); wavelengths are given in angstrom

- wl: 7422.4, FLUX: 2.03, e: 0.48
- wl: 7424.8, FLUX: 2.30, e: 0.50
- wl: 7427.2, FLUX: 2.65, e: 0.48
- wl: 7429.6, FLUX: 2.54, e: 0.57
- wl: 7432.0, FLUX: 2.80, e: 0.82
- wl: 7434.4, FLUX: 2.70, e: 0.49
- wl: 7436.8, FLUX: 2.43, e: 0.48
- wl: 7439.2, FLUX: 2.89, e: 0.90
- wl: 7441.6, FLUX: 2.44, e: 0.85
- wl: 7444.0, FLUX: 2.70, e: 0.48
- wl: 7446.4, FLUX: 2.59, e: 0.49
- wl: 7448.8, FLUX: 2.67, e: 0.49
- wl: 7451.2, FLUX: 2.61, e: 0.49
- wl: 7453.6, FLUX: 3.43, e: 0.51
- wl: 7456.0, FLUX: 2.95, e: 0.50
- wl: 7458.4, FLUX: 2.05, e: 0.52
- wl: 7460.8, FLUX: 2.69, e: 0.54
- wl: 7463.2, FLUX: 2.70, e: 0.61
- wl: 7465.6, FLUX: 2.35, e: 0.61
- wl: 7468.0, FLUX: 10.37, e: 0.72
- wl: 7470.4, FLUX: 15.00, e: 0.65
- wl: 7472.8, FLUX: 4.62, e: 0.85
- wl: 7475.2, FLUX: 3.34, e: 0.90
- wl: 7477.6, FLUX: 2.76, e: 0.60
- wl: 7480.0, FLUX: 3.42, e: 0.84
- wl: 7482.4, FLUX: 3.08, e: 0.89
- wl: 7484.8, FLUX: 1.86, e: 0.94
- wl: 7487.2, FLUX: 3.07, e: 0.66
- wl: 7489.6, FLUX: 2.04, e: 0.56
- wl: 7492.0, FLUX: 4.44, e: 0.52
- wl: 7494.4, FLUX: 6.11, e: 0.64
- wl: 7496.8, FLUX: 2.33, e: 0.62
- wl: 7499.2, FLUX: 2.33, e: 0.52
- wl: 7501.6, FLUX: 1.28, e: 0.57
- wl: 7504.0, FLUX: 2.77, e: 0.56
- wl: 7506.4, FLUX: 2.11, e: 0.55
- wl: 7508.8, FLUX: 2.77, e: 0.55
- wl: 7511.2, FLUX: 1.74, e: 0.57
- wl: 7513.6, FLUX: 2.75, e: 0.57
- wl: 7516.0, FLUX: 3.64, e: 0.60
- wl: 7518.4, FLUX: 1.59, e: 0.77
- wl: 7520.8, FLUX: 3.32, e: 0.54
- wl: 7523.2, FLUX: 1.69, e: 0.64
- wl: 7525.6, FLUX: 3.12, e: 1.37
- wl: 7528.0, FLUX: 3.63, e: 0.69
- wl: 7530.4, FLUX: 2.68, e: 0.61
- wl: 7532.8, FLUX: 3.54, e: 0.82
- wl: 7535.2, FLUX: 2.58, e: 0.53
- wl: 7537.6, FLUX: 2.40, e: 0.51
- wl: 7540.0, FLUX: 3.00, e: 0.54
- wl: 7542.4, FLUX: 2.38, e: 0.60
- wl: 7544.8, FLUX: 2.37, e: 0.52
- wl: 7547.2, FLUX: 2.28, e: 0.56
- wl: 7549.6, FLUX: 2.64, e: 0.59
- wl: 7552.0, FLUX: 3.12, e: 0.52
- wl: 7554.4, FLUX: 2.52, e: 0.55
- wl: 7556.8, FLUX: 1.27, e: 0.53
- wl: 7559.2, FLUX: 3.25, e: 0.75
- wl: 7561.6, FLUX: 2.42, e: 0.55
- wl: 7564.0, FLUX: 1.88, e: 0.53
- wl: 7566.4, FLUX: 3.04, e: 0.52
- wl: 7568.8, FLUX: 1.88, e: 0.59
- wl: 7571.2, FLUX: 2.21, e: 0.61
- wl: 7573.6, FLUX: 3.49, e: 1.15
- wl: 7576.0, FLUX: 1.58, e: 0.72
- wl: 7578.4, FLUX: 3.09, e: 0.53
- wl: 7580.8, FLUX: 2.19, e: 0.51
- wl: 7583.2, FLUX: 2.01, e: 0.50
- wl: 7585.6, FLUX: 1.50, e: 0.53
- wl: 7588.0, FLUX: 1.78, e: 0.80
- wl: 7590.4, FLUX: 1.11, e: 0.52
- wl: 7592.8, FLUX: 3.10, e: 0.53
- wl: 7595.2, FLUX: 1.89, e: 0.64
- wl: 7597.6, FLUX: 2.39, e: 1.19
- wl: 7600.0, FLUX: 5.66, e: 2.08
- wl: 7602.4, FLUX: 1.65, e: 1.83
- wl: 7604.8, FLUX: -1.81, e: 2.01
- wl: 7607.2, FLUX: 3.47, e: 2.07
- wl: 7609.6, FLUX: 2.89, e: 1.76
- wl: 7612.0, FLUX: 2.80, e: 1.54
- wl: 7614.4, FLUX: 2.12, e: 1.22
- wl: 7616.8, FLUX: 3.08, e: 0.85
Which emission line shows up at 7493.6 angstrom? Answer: [N II] 6583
